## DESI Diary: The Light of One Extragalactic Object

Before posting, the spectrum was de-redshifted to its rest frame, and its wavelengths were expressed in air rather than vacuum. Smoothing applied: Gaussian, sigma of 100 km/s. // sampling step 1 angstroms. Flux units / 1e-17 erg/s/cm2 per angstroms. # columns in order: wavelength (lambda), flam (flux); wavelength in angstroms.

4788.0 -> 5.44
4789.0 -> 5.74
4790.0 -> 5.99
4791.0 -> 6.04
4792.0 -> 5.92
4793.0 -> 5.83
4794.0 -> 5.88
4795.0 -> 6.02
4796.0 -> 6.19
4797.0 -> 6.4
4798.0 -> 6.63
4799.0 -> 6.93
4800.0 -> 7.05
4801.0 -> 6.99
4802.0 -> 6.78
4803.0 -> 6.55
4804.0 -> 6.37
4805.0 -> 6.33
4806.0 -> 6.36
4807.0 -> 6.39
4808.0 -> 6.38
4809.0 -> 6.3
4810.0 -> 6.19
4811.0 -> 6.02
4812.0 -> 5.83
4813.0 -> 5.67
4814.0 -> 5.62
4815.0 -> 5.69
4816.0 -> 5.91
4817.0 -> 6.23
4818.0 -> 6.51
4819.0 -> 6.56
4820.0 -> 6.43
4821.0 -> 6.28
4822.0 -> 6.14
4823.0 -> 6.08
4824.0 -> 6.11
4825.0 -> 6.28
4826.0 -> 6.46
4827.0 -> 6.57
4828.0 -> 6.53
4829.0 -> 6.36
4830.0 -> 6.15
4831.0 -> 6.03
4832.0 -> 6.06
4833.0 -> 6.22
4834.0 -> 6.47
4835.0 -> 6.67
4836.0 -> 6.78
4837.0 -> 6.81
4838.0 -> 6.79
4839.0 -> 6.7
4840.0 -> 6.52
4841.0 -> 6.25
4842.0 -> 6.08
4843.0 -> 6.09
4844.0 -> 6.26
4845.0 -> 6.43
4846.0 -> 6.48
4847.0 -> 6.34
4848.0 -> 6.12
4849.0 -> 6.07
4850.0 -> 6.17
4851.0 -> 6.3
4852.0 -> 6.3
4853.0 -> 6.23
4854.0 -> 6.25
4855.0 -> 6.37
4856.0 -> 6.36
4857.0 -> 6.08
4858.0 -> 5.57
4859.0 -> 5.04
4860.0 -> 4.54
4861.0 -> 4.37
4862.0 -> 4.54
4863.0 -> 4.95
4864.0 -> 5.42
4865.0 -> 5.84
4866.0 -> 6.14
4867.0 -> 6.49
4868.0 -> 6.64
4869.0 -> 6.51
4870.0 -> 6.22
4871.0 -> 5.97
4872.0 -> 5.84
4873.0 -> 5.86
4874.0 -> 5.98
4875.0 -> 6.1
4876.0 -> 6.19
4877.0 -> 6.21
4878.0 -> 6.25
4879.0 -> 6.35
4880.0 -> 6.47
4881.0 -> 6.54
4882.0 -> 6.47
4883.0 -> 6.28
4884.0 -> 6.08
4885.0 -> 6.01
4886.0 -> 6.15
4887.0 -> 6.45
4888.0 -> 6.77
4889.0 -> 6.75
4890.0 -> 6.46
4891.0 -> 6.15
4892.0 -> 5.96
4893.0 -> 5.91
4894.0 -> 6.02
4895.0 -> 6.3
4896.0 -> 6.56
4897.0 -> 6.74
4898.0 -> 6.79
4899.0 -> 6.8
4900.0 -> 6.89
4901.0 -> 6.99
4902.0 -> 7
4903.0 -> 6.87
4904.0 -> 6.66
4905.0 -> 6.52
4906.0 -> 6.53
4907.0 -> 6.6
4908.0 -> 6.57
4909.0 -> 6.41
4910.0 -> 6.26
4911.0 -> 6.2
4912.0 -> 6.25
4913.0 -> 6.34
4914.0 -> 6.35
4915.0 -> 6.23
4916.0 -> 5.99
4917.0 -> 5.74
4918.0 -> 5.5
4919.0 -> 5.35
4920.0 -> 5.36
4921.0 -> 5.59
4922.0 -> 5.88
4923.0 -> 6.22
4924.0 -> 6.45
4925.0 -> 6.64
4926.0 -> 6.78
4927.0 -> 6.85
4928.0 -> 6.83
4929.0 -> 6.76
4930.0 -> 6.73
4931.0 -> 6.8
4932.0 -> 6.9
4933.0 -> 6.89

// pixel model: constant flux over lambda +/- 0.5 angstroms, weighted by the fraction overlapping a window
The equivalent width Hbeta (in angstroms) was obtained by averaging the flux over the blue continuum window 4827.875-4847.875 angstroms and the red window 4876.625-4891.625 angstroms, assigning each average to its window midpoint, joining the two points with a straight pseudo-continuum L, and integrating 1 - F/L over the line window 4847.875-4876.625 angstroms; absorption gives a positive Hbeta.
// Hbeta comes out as 2.2 angstroms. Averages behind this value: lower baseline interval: 6.39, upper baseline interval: 6.36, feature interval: 5.88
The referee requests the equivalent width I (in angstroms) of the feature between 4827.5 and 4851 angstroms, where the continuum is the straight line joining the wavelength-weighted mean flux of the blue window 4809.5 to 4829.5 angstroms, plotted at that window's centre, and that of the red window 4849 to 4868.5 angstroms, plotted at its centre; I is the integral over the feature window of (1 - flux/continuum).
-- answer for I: -1.5 angstroms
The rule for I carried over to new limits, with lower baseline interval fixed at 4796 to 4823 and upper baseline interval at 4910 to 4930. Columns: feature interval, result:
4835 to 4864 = 1.14 angstroms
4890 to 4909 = -1.00 angstroms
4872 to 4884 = 0.04 angstroms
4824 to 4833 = 0.01 angstroms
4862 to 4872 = 0.51 angstroms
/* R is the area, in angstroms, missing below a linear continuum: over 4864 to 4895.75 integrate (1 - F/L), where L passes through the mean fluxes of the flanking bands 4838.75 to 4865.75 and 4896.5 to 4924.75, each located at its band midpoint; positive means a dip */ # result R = -0.6 angstroms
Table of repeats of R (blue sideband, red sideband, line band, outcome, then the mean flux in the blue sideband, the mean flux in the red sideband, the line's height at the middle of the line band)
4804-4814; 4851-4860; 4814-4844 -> -1.3 angstroms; 6.15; 5.96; 6.07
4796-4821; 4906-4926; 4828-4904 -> 0.0 angstroms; 6.33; 6.13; 6.22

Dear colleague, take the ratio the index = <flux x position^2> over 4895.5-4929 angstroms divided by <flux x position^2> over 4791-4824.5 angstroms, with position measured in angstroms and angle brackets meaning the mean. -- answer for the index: 1.1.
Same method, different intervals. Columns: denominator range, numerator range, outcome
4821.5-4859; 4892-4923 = 1.03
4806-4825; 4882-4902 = 1.08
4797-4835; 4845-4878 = 0.96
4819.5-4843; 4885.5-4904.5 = 1.05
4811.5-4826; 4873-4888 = 1.05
